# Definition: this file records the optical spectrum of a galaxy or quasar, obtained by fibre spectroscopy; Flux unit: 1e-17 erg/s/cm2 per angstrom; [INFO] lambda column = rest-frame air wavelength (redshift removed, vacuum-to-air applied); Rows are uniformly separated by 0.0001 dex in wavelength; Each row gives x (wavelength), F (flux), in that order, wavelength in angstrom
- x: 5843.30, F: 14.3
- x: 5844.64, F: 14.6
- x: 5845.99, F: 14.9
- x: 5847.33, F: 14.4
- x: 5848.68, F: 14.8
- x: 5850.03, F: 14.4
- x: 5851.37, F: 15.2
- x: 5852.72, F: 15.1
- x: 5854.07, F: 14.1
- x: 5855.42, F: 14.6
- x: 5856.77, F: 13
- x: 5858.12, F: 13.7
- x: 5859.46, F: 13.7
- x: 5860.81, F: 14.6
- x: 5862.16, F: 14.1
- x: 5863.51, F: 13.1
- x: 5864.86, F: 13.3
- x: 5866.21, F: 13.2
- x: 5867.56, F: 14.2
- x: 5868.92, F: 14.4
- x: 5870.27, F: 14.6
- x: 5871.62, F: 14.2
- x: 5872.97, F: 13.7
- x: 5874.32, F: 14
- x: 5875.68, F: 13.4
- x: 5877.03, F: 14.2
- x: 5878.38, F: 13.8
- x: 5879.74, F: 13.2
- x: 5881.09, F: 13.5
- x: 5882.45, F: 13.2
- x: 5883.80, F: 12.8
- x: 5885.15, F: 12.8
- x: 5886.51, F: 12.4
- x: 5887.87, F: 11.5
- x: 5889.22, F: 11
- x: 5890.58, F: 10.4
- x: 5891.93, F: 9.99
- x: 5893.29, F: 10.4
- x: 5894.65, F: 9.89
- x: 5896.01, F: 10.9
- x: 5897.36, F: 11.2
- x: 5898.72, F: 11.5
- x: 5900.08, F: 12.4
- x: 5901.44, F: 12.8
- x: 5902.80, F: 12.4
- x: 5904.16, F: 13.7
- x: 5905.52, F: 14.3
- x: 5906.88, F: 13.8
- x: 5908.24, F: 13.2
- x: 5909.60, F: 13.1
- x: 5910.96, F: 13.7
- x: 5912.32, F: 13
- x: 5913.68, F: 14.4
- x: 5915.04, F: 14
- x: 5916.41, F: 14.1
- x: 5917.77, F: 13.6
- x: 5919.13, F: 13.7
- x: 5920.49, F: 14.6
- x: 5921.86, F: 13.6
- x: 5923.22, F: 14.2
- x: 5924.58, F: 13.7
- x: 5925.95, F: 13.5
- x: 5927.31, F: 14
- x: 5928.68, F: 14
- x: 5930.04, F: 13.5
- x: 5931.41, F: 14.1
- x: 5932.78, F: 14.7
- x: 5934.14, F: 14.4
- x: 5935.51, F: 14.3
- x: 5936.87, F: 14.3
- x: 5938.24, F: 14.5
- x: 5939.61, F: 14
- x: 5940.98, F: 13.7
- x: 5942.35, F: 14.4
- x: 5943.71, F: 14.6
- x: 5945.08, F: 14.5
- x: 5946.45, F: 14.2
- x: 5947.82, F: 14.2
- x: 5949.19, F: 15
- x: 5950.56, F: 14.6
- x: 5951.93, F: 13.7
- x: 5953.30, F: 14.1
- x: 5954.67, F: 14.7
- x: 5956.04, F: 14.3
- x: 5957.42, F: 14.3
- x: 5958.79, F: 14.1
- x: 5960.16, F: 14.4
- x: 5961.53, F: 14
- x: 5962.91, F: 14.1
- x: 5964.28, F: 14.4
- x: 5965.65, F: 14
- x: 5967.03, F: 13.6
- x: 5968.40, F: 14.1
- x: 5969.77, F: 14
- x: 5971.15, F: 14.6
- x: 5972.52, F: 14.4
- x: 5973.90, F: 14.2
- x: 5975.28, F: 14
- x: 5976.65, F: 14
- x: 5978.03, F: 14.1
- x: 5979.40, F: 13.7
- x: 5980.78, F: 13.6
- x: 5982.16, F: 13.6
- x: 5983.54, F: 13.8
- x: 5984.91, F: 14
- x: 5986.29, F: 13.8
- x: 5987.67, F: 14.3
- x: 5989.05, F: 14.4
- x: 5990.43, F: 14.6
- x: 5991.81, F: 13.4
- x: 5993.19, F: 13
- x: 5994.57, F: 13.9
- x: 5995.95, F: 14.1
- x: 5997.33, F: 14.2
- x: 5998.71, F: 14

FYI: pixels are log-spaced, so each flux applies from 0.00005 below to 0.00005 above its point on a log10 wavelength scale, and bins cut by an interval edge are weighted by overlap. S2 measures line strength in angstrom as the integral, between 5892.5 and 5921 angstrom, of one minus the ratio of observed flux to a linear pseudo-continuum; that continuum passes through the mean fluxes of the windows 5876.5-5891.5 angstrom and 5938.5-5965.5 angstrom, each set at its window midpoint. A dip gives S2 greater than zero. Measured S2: 0.6 angstrom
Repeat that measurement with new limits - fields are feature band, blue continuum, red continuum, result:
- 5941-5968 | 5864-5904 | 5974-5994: -1.5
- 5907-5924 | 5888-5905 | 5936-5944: -1.5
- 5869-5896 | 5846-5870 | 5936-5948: 3.1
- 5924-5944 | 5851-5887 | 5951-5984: -0.2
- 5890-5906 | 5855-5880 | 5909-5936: 2.6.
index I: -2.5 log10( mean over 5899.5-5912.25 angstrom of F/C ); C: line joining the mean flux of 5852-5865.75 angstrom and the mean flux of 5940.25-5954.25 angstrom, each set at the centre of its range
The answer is 0.07 mag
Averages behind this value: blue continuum 13.9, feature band 13.3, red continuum 14.3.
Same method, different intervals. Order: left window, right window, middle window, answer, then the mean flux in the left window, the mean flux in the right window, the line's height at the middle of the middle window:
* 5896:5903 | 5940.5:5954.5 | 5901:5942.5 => -0.066 mag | 11.9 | 14.3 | 13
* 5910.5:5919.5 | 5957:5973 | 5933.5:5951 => -0.028 mag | 13.8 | 14.2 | 14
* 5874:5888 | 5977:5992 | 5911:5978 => -0.037 mag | 13.2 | 14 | 13.7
